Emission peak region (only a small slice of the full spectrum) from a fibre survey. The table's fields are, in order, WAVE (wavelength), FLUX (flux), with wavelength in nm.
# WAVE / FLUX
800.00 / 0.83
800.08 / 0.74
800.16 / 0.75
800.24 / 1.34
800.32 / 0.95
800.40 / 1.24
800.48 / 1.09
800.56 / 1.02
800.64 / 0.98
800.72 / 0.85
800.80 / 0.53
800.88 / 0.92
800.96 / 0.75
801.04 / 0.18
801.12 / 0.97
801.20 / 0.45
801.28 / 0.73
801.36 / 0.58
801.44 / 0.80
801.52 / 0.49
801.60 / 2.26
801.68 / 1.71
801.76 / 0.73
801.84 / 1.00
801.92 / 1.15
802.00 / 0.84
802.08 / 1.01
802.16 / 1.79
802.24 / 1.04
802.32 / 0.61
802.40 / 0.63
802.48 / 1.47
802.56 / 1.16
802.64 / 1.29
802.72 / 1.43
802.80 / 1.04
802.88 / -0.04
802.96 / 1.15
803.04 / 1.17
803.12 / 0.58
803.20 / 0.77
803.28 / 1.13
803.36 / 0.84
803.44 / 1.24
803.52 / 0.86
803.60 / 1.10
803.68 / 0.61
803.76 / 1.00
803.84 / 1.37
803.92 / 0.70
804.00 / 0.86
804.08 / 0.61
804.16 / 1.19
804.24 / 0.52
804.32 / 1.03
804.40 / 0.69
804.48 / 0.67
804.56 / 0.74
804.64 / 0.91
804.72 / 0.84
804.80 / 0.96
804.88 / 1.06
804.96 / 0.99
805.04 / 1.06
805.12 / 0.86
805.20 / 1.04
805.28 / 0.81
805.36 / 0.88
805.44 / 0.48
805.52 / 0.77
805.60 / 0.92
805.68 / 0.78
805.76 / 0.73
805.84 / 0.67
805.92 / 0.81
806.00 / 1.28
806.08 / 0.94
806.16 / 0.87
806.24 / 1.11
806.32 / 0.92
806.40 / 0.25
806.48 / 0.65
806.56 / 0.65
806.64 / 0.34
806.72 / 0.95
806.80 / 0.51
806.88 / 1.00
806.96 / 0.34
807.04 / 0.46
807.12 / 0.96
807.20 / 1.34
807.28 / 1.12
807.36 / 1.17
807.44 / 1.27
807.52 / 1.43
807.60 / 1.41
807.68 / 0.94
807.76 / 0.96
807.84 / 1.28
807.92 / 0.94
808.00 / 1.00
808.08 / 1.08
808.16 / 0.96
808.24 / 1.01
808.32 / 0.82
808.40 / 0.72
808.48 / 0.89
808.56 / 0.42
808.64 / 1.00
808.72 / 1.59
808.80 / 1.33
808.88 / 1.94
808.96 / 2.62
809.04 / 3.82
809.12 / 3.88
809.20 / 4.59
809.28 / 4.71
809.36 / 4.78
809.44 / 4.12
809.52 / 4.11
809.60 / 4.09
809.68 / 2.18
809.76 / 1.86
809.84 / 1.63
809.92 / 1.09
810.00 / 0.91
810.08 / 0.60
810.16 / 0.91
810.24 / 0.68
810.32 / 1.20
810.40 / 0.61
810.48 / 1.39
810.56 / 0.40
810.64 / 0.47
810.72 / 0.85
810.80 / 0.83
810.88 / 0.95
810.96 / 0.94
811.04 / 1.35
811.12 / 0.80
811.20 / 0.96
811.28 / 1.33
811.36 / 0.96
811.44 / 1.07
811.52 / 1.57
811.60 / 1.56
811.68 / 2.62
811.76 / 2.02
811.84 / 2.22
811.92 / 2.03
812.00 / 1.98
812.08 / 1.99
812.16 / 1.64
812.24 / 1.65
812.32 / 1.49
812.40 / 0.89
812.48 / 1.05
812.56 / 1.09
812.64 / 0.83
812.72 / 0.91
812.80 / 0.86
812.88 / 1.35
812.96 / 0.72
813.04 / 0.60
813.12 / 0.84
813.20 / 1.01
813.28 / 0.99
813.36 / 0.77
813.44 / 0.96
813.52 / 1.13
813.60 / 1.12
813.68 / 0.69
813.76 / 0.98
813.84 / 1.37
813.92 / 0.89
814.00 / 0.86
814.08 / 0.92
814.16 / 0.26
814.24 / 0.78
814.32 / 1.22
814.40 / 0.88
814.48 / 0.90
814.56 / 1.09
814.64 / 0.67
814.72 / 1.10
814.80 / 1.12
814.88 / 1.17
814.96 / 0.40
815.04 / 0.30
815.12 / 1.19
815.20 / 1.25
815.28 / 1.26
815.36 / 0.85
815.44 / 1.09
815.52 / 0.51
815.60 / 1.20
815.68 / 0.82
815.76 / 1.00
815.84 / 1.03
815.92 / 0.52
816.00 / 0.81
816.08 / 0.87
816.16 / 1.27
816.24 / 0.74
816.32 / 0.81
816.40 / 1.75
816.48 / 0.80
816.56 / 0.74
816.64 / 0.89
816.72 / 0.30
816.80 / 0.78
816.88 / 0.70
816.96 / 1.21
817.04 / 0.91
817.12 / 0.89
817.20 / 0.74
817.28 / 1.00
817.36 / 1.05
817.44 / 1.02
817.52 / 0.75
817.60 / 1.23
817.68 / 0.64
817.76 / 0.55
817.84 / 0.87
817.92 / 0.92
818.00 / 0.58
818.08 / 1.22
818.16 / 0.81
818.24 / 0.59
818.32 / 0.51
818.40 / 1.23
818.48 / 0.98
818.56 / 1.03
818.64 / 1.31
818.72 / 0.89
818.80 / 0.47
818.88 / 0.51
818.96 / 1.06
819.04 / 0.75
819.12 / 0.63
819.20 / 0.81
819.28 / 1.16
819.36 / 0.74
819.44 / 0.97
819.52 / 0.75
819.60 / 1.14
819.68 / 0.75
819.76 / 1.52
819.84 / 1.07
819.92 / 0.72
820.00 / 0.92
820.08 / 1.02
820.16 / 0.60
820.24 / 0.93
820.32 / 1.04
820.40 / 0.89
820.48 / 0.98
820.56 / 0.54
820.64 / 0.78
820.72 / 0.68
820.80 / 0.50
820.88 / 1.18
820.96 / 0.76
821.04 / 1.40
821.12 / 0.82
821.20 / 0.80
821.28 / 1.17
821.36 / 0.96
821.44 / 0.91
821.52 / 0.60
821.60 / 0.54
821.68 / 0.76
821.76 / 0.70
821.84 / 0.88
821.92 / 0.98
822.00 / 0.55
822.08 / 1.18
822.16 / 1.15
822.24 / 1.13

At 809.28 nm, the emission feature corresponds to H-alpha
